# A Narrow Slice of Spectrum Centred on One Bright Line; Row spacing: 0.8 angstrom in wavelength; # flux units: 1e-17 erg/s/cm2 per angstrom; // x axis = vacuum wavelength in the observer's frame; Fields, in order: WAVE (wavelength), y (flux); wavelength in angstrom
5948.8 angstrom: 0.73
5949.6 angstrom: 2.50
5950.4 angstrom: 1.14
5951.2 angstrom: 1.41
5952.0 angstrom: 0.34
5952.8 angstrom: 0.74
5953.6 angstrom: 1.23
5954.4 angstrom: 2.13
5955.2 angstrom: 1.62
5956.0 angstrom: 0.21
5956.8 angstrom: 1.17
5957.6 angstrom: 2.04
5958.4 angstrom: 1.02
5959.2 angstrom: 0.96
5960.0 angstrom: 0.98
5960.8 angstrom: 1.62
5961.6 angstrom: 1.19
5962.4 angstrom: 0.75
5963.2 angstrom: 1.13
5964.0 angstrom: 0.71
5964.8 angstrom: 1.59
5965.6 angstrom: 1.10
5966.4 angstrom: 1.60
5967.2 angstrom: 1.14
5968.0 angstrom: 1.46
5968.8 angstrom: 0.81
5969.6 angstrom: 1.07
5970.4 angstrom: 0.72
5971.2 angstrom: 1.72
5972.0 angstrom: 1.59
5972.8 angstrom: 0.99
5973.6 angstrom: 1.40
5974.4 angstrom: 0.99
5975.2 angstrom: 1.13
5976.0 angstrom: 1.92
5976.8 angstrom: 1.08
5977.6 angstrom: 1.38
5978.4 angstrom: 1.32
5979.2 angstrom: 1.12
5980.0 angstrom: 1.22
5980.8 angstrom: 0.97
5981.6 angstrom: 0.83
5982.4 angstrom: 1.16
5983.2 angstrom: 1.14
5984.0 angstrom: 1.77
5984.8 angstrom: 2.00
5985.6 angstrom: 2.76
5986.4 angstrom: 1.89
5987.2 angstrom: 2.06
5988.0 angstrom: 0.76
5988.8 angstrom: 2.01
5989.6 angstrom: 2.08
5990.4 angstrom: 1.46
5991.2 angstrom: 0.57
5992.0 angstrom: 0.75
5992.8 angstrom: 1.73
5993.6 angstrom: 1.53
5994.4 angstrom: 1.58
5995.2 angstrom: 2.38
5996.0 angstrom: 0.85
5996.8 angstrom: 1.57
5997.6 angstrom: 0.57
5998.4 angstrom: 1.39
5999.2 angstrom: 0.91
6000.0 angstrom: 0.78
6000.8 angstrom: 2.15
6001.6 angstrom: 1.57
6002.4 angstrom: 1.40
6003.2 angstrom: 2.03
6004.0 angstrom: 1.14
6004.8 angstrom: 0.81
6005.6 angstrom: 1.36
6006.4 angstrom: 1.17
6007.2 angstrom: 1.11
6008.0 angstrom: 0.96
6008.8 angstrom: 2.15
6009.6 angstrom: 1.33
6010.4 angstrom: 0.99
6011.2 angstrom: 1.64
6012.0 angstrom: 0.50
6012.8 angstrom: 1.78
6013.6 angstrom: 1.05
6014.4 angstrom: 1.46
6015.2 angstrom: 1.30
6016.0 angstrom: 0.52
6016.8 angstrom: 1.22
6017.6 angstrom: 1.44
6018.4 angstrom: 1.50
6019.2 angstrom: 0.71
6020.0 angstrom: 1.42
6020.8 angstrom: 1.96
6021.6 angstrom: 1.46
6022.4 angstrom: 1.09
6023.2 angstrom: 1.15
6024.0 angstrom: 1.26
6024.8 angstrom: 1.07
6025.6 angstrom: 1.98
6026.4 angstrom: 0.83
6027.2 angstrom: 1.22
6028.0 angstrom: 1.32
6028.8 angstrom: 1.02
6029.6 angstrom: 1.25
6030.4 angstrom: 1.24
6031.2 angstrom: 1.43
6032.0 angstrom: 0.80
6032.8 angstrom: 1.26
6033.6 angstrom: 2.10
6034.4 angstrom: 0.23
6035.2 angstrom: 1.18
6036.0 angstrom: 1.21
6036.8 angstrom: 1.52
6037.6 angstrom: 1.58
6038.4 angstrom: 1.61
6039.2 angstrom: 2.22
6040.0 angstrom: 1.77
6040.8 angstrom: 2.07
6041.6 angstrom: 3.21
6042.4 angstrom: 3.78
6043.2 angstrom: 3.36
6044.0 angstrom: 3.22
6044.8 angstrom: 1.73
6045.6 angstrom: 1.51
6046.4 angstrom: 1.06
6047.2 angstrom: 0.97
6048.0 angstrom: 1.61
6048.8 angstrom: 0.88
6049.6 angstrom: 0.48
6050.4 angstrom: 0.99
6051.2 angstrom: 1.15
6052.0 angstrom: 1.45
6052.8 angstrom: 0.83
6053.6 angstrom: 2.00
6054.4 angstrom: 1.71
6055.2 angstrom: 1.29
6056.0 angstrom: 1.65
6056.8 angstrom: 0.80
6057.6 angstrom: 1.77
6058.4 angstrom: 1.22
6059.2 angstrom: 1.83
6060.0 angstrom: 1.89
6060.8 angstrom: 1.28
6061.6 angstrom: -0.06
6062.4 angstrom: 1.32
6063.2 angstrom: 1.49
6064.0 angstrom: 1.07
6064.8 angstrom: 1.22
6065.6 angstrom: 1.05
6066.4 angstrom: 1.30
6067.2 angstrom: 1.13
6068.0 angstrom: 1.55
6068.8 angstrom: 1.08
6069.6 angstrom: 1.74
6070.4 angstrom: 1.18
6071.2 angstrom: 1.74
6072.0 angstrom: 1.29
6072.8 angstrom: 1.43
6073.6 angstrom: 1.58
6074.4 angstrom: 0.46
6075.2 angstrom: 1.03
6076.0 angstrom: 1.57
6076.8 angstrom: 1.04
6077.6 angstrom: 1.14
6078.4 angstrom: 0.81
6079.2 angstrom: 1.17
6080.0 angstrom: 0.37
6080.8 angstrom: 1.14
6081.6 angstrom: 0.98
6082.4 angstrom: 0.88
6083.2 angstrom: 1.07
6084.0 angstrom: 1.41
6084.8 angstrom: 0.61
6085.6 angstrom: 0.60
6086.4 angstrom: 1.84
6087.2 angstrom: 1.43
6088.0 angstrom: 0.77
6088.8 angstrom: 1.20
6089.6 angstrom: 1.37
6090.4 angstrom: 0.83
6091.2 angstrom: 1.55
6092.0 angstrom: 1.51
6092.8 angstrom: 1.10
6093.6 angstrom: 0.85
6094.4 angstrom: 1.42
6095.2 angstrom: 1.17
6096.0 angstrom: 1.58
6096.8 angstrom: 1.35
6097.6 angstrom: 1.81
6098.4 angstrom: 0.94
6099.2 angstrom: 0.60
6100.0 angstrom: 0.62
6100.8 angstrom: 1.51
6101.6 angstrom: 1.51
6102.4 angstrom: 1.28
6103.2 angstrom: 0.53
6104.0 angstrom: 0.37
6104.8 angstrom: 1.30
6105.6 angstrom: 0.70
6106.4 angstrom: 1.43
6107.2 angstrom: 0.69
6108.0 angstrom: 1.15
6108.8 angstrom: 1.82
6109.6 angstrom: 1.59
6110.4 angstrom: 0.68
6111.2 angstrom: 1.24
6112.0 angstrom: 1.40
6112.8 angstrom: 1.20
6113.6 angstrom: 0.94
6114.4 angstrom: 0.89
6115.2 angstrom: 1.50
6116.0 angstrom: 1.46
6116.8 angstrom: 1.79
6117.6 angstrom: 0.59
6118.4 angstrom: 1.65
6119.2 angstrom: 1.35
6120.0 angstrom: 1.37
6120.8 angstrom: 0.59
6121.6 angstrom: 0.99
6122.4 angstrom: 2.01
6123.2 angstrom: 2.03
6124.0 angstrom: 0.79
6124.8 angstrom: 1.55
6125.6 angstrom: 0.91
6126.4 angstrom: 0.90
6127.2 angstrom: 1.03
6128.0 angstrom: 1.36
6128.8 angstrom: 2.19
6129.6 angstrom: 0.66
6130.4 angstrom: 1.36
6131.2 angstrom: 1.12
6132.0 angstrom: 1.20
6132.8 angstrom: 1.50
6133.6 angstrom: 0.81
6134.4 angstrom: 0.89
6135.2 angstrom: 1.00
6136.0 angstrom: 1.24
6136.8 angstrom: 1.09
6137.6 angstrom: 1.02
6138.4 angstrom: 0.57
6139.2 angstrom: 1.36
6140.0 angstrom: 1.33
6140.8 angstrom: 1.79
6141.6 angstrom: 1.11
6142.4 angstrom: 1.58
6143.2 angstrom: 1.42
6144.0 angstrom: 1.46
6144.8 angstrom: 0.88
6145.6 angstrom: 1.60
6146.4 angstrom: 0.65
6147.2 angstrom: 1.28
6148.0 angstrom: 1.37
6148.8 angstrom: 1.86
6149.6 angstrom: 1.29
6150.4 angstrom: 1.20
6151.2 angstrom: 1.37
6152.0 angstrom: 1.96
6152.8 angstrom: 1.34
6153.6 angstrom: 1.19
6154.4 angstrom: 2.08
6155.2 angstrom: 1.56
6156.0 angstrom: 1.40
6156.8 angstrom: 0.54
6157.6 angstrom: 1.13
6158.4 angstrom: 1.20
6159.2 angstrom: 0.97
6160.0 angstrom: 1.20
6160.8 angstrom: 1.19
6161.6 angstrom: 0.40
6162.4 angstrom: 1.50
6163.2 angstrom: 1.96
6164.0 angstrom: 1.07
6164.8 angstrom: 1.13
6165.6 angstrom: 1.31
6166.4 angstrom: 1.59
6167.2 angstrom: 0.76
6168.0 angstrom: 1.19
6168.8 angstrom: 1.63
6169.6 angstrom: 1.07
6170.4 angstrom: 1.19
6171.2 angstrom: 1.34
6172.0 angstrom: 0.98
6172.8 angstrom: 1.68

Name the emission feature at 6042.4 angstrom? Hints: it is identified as [O III] 5007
